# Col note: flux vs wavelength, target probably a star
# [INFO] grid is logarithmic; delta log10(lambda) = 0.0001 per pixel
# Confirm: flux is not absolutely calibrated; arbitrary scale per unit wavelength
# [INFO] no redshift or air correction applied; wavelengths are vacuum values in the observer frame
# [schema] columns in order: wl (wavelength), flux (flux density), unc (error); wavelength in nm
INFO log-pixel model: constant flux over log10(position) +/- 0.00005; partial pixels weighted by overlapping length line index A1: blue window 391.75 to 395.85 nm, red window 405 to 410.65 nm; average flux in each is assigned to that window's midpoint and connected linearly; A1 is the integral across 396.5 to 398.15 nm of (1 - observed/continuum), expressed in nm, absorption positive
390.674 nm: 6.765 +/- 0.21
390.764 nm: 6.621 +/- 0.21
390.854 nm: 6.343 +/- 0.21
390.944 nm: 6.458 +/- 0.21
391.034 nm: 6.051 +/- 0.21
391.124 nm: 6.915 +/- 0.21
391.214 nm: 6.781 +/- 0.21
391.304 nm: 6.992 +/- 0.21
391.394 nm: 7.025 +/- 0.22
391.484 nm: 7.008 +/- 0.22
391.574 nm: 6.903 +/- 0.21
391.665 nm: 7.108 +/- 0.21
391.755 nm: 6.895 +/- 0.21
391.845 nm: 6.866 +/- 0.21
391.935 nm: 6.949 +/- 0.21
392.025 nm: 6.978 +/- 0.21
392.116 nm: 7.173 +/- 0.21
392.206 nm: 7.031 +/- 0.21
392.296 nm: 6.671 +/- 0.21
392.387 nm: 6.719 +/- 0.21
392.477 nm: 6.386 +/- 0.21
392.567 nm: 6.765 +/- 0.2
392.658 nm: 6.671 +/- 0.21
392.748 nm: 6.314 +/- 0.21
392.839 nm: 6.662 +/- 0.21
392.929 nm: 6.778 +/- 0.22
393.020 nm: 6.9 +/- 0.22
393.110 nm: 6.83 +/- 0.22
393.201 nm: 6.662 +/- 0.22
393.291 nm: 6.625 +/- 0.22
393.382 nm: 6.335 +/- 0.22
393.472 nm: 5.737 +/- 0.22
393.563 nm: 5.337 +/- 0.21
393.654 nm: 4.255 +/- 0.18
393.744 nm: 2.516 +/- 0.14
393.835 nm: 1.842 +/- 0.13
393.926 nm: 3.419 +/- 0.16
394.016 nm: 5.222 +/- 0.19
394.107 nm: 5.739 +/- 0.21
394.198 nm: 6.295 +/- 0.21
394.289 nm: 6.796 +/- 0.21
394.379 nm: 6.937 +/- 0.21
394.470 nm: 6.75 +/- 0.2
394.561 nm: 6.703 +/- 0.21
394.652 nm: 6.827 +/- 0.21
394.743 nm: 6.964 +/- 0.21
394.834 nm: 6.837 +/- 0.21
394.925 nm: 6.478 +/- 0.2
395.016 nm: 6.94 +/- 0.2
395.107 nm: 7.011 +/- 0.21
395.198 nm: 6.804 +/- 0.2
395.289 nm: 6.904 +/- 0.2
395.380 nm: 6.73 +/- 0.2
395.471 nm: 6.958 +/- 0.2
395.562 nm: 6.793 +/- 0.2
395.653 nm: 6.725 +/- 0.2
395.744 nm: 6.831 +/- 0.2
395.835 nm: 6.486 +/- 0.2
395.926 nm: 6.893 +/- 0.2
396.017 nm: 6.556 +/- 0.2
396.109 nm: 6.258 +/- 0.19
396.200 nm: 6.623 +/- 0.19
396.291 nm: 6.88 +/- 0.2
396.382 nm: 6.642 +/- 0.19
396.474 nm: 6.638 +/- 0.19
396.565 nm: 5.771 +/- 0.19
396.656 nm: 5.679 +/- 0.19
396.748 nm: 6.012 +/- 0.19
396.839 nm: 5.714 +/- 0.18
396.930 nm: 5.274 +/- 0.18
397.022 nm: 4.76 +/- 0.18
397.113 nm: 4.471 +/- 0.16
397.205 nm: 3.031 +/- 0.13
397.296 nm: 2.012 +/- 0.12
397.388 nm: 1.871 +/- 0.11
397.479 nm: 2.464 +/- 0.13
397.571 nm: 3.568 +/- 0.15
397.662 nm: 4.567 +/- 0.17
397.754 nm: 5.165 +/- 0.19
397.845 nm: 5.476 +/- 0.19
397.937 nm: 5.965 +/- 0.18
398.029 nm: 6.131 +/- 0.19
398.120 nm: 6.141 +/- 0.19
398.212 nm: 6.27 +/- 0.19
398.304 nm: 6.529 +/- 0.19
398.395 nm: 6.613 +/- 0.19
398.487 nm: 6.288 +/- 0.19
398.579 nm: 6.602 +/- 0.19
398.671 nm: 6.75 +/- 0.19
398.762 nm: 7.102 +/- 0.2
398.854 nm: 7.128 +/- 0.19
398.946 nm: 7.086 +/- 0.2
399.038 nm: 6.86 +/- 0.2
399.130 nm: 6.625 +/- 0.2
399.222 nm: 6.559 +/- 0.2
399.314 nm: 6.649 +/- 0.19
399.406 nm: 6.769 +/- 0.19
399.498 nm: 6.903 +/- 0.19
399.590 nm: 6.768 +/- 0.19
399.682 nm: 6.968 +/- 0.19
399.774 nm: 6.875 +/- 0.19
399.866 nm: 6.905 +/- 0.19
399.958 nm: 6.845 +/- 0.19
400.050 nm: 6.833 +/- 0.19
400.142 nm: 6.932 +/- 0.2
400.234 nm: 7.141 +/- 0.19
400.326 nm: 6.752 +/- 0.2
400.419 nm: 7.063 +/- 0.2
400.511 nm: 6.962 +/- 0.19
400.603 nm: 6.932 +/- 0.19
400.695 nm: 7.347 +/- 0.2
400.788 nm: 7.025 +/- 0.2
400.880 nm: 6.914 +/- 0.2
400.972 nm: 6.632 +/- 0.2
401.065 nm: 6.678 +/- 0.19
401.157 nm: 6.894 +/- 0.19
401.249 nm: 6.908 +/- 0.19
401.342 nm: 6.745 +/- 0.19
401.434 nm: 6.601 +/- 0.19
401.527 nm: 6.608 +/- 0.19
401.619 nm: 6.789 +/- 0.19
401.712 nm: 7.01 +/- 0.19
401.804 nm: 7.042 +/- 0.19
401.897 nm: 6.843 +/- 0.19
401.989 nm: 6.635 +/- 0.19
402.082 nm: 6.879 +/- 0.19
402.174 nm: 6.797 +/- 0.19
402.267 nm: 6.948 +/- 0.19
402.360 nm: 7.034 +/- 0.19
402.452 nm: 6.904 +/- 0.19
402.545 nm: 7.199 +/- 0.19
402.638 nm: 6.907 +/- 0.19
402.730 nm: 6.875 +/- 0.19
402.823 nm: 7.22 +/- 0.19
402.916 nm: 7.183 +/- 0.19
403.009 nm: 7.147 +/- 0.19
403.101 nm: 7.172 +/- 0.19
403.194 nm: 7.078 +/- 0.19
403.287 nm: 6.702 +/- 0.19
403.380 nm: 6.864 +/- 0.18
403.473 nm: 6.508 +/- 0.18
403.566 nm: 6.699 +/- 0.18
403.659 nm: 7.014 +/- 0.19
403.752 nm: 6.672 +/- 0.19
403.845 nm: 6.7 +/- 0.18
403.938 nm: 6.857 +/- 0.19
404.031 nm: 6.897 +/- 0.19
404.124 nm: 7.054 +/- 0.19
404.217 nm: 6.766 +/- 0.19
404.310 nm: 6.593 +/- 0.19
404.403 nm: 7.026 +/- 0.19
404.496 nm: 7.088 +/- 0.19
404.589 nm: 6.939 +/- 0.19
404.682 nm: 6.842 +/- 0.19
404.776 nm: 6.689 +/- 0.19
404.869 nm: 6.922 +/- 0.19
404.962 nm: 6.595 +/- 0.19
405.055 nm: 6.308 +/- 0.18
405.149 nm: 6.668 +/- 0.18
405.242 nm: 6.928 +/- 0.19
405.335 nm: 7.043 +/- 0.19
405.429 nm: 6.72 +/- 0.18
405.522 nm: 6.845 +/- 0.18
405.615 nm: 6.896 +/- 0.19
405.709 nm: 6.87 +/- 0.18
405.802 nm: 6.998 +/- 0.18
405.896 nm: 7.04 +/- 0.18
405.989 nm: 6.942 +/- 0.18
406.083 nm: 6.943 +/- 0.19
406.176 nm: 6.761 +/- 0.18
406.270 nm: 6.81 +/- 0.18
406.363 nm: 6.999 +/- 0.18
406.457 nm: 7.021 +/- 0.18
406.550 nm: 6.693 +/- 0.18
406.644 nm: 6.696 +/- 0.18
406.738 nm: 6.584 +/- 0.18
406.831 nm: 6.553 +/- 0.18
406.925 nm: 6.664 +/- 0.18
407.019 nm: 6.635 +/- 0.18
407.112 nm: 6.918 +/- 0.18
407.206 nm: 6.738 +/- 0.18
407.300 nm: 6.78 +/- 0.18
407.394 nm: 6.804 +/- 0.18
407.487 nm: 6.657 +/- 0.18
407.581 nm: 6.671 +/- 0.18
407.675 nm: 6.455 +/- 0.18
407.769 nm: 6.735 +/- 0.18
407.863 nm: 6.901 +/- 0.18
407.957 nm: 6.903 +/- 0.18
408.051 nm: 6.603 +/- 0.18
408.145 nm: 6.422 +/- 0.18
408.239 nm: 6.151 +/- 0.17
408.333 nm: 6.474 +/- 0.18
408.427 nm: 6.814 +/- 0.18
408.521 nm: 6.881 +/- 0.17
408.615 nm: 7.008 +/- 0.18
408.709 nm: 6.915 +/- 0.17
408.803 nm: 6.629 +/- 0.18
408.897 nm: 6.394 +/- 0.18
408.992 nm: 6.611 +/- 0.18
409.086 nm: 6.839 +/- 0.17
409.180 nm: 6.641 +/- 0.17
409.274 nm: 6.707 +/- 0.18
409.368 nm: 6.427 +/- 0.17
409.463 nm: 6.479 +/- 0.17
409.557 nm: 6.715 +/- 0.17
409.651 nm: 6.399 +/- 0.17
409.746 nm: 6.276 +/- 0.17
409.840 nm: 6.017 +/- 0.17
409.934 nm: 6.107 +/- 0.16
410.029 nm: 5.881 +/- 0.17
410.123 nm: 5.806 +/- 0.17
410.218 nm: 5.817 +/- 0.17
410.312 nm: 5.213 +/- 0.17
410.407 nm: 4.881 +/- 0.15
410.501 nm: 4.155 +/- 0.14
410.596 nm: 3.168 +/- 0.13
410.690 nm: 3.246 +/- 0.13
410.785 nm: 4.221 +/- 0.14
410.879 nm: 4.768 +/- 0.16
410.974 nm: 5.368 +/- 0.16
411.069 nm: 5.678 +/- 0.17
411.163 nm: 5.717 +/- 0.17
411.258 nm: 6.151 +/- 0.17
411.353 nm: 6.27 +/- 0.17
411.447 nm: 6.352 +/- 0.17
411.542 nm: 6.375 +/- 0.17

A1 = 0.44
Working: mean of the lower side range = 6.32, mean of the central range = 4.68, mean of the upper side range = 6.49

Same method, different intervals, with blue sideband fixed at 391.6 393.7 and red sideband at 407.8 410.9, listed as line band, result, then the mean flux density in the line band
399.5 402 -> -0.232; 6.88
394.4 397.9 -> 0.338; 5.82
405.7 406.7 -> -0.124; 6.89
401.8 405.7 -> -0.421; 6.87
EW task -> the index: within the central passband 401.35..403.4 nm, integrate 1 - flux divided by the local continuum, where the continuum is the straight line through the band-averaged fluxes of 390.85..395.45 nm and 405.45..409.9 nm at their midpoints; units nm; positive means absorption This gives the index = -0.11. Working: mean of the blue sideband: 6.37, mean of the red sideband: 6.7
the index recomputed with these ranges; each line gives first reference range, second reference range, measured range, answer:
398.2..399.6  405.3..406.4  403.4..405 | 0.010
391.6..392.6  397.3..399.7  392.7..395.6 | 0.191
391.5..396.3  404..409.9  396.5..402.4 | 0.280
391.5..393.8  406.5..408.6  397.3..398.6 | 0.272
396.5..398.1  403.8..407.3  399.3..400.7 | -0.408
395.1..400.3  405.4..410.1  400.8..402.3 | -0.117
